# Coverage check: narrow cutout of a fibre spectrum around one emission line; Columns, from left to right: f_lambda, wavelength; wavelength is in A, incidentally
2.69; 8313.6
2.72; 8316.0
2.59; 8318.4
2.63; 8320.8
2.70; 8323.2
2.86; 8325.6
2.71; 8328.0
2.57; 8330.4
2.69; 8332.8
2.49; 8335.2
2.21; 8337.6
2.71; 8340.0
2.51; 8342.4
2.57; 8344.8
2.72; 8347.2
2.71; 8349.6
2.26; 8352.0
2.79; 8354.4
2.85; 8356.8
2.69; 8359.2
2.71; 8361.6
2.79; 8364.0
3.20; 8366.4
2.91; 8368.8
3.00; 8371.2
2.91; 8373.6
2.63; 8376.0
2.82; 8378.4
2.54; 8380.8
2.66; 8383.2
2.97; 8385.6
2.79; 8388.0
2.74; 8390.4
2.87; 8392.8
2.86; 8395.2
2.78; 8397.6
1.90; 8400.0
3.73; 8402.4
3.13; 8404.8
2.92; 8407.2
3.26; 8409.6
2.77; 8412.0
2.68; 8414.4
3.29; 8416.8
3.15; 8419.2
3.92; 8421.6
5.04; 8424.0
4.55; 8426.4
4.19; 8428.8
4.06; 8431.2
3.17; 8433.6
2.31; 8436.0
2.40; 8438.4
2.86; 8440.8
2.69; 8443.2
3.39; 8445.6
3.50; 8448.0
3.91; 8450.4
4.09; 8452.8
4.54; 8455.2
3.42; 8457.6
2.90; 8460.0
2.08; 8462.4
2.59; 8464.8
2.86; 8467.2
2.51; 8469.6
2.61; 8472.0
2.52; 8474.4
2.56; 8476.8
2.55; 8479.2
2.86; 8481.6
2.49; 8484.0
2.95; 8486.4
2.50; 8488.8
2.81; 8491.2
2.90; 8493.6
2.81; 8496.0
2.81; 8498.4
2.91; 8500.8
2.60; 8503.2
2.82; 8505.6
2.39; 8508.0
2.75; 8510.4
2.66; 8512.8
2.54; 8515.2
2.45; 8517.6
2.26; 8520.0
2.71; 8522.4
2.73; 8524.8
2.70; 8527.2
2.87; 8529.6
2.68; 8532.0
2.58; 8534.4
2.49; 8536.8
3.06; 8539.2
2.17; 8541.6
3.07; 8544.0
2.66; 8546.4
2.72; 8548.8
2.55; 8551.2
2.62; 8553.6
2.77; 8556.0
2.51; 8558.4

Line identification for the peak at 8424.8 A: H-alpha 6563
